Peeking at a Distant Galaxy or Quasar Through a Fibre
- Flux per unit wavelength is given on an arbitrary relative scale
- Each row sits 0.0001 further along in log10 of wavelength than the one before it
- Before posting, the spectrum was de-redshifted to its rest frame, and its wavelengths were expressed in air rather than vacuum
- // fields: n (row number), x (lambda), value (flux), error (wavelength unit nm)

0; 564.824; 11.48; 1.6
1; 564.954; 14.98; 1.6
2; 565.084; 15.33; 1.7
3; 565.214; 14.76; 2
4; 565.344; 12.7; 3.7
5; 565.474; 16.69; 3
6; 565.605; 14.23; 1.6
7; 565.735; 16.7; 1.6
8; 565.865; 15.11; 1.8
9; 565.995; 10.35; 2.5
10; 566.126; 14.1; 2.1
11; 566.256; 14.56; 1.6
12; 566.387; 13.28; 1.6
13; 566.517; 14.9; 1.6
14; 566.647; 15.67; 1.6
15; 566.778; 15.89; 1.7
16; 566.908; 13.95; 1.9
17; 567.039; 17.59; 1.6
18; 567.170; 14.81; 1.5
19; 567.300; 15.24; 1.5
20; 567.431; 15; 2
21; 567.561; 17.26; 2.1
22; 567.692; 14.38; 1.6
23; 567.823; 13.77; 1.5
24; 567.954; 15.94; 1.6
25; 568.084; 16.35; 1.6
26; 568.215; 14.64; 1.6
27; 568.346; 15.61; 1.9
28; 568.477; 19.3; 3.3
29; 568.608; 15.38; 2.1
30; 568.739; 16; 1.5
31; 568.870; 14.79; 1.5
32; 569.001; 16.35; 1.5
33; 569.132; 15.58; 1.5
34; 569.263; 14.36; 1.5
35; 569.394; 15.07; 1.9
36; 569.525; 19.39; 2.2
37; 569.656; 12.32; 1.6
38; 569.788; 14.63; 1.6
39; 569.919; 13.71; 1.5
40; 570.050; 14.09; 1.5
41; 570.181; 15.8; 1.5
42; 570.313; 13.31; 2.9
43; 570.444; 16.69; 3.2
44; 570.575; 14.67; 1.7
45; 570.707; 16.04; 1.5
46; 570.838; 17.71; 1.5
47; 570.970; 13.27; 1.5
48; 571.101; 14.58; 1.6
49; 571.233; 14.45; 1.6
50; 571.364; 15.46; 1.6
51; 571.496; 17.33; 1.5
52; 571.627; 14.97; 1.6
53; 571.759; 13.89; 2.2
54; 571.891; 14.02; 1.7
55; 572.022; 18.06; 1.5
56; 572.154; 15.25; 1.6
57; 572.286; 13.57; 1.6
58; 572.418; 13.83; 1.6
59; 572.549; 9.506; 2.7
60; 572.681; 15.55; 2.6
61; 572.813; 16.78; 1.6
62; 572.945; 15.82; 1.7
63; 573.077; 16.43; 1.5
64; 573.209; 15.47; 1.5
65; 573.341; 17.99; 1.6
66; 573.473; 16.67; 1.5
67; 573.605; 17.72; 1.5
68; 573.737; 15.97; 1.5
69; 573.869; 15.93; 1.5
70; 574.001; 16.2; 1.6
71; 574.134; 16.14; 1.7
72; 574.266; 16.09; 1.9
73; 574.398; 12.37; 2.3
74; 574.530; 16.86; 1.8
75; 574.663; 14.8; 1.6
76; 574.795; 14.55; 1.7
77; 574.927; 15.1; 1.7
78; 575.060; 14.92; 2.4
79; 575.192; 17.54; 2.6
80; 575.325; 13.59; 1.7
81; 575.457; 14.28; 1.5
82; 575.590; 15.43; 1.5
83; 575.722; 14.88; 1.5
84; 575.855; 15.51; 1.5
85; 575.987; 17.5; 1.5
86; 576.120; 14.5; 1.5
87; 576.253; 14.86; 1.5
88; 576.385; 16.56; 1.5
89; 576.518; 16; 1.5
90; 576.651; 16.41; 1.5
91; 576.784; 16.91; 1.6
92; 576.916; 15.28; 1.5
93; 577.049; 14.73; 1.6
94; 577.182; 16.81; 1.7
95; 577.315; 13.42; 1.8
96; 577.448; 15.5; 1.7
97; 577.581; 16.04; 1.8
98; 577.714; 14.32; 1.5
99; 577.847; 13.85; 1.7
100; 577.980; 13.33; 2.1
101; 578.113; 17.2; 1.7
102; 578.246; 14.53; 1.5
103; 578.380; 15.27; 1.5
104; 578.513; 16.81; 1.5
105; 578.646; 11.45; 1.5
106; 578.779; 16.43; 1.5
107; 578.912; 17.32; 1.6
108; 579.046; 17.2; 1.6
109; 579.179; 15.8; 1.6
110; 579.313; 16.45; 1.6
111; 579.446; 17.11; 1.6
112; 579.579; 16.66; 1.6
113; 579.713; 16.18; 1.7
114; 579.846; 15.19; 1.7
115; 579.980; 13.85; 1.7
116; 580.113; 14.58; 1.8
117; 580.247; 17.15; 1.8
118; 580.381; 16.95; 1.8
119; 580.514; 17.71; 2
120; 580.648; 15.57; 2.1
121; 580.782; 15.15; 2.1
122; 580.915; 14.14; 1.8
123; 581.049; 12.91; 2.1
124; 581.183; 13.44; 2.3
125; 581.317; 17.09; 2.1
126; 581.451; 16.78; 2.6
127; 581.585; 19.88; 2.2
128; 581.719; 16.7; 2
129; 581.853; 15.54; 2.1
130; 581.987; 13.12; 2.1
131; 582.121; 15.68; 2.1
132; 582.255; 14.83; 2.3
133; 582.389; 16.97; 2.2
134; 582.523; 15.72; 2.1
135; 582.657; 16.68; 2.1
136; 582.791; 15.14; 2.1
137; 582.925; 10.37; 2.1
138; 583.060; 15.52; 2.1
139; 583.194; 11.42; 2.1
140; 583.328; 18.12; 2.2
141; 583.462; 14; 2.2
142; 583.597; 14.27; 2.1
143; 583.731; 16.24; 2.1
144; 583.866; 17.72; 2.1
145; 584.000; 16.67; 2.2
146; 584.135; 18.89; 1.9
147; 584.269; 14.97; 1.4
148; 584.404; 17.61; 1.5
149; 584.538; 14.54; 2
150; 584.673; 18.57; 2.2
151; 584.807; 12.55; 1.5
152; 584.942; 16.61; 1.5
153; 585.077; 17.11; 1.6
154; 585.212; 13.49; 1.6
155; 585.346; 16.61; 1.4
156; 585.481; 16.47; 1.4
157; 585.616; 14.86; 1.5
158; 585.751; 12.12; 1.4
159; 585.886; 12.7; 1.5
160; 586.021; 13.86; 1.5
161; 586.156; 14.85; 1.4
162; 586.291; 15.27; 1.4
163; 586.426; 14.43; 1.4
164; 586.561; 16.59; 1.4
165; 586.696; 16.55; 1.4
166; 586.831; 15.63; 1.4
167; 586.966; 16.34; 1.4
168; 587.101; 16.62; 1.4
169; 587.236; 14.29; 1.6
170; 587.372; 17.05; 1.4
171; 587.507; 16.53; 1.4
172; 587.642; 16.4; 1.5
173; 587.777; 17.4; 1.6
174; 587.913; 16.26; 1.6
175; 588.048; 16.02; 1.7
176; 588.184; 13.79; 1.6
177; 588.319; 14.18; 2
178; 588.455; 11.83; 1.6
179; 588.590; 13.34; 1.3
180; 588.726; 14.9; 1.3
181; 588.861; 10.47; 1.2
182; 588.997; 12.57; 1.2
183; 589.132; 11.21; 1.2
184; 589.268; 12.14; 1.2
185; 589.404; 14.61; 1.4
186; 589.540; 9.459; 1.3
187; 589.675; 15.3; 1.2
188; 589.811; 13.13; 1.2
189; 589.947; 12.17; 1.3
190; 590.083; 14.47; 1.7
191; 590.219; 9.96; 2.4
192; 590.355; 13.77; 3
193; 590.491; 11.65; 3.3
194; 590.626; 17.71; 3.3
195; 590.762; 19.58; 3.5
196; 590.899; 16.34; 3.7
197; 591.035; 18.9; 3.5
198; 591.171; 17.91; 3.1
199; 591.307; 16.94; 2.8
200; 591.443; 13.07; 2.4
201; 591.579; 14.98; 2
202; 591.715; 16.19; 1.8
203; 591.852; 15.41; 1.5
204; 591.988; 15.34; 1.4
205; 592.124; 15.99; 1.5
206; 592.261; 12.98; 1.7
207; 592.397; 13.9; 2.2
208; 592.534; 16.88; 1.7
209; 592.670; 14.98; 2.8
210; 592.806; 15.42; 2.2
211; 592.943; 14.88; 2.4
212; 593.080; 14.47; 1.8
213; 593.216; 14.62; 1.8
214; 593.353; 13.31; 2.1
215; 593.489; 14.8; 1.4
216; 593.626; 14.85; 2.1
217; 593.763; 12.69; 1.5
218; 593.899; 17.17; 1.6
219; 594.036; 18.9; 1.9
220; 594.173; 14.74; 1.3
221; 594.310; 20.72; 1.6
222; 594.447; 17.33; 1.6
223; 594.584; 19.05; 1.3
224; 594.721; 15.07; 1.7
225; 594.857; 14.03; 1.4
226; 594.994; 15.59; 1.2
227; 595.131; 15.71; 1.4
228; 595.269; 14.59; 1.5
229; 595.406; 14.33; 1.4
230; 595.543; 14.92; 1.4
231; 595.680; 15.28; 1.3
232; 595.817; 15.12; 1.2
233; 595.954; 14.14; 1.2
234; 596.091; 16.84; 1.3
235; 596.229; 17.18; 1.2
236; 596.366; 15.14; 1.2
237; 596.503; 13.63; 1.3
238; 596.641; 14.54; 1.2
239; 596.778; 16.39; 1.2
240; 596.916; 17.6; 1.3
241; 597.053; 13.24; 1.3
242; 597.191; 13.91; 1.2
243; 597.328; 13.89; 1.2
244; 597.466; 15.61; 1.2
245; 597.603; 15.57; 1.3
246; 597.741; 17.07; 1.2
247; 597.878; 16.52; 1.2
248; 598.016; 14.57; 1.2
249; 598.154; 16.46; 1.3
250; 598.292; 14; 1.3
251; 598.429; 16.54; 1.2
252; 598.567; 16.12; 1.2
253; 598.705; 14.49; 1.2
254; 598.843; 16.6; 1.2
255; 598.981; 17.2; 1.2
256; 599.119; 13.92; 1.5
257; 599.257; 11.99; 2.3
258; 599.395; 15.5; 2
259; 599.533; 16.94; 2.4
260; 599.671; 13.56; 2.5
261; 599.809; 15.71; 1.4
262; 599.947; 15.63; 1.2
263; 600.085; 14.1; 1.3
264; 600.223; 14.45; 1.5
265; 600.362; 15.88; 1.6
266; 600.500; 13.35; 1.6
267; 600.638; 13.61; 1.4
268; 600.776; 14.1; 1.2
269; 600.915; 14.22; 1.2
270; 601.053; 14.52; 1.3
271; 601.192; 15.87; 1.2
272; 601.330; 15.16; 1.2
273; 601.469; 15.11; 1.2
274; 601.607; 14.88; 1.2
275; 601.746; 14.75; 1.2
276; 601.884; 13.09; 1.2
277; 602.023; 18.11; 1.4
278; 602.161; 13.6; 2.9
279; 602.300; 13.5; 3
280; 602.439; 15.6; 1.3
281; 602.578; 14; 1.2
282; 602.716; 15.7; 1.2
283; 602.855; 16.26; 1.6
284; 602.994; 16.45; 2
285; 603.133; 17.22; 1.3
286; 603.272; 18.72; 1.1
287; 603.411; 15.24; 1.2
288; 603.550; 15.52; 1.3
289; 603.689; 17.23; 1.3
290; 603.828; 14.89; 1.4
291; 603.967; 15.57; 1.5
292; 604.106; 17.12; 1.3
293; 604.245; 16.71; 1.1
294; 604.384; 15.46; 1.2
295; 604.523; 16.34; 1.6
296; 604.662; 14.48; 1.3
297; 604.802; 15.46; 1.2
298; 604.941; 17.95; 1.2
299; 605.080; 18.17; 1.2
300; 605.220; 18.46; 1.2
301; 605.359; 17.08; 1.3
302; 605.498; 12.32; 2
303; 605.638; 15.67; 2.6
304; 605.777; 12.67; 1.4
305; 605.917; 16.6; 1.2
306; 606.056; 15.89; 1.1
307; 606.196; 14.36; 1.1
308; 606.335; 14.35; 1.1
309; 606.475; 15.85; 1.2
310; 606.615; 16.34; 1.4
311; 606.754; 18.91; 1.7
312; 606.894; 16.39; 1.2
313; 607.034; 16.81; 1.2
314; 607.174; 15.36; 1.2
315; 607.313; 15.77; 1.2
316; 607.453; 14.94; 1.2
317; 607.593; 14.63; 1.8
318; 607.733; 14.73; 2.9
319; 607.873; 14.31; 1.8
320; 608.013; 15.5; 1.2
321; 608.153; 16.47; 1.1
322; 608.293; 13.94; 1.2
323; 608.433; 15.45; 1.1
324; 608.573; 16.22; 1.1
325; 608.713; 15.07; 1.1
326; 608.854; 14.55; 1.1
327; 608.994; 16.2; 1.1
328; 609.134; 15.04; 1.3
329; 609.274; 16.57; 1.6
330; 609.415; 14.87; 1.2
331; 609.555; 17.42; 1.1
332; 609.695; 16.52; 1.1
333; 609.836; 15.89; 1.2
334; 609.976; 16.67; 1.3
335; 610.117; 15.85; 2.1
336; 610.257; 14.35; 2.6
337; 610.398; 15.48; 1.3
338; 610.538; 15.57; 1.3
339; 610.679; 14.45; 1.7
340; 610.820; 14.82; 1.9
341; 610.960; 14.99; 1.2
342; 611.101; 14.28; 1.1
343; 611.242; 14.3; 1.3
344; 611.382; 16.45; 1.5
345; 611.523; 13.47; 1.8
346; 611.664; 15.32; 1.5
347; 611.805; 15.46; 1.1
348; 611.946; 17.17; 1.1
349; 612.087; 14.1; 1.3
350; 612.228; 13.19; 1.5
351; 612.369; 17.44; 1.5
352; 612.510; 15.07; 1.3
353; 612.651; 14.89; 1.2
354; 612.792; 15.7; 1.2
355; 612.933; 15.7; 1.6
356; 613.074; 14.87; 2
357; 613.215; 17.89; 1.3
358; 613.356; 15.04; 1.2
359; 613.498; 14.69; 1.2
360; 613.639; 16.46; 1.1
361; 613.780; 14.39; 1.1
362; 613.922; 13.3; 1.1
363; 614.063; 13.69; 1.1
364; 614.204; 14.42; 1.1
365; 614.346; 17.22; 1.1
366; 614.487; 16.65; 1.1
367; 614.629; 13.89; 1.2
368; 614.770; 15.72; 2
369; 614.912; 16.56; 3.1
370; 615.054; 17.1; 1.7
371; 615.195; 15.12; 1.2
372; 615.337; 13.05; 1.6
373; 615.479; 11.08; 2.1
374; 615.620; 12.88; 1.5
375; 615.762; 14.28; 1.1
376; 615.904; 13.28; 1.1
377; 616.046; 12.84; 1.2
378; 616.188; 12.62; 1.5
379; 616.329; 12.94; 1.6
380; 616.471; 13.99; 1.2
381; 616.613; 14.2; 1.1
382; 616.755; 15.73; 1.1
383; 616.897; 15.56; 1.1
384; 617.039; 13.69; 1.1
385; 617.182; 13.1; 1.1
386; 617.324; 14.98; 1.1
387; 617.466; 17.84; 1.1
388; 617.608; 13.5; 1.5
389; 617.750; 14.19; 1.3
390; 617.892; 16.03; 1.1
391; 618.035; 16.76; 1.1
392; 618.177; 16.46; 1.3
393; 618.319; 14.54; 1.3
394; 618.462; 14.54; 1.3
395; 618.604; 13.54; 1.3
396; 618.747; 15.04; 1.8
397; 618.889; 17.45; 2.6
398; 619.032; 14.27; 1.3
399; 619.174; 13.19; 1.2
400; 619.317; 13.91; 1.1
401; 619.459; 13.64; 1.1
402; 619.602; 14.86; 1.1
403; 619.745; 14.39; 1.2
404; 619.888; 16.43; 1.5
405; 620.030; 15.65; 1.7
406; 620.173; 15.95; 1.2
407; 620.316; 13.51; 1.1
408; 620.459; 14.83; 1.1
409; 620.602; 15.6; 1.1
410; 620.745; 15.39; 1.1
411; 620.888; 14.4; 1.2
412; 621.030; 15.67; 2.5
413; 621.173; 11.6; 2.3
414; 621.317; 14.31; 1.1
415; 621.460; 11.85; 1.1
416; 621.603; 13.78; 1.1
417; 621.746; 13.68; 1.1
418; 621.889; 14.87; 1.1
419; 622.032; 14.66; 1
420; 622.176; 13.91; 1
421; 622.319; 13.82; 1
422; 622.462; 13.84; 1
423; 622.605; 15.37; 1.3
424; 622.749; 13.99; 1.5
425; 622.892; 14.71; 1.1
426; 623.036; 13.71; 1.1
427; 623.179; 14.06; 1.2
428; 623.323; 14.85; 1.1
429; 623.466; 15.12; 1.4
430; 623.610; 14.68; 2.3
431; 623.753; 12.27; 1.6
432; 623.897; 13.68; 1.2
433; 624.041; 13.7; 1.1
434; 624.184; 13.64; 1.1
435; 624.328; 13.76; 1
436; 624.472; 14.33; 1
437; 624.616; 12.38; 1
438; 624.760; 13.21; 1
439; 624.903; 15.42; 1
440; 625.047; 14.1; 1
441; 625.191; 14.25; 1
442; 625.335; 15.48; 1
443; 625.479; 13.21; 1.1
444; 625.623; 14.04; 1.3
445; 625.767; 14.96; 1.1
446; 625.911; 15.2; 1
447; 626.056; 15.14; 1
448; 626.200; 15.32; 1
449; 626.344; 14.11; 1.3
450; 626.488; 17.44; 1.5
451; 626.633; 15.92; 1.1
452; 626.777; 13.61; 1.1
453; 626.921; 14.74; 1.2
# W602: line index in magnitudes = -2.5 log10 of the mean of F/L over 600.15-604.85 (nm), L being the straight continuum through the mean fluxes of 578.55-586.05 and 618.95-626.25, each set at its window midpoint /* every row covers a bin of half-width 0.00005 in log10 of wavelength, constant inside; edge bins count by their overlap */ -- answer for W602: -0.03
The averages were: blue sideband 15.6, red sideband 14.3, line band 15.4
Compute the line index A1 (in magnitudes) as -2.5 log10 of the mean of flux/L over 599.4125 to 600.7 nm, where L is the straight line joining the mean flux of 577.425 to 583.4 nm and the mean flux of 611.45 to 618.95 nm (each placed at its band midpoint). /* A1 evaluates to 0.022 mag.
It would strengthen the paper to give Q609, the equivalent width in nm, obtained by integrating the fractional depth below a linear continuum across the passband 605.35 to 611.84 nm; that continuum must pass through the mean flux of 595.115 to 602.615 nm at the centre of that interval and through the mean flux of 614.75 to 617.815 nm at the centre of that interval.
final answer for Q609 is -0.346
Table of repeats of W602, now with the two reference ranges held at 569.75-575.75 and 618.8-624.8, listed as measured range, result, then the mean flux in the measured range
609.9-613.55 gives -0.06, 15.3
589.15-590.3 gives 0.18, 12.6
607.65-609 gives -0.05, 15.2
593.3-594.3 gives -0.05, 15.6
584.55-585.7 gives -0.05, 15.7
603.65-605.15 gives -0.12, 16.3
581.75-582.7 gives -0.03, 15.5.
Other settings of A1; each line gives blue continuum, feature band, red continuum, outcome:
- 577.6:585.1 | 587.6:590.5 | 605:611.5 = 0.16 mag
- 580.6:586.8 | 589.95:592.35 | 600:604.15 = 0.01 mag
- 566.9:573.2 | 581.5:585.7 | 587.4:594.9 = -0.05 mag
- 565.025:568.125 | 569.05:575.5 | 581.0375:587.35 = -0.01 mag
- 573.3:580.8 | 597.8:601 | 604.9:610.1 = 0.05 mag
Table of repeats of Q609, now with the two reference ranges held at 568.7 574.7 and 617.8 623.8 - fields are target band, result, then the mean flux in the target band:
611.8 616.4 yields -0.042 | 14.8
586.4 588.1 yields -0.126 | 16.2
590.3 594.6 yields -0.217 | 15.8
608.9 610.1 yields -0.111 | 16.1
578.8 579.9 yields -0.093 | 16.5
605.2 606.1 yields -0.034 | 15.4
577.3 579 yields 0.014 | 15.1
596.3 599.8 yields -0.077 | 15.2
